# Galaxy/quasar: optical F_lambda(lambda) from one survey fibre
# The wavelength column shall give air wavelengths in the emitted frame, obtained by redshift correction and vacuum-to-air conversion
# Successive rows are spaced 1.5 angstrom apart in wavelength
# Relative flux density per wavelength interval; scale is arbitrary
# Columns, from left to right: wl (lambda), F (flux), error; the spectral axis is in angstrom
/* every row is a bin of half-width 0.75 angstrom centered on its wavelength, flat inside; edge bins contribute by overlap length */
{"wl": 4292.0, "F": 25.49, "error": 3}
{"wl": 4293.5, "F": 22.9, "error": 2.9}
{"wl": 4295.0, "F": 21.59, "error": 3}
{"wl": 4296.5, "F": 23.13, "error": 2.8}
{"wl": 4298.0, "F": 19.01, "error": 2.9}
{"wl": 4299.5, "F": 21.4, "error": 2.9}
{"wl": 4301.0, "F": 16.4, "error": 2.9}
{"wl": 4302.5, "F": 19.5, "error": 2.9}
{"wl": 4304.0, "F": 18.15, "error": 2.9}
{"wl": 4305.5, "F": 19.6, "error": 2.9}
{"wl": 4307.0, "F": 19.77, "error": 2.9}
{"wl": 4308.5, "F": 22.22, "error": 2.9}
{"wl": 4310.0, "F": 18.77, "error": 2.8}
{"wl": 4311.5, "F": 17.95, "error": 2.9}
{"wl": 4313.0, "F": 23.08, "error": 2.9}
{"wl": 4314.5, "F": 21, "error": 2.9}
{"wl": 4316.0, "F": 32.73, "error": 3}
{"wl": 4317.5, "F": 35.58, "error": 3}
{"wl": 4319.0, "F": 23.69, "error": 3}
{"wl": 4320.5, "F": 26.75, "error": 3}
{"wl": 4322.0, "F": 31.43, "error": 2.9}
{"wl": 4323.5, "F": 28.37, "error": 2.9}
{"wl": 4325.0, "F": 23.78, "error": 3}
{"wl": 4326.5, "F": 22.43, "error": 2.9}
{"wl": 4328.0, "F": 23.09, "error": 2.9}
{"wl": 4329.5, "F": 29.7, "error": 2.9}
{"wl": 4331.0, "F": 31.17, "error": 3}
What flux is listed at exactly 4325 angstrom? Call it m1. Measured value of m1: 23.78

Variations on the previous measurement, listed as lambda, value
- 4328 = 23.09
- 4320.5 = 26.75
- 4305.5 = 19.6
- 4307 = 19.77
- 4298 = 19.01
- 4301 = 16.4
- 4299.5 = 21.4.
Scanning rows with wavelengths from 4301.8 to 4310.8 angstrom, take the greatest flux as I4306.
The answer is 22.22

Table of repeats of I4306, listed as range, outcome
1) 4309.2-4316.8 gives 32.73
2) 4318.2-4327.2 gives 31.43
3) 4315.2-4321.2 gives 35.58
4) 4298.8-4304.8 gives 21.4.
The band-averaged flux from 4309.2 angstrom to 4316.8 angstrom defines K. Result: 22.8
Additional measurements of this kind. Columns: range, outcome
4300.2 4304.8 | 18.1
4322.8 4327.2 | 24.8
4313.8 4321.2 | 28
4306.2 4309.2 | 21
